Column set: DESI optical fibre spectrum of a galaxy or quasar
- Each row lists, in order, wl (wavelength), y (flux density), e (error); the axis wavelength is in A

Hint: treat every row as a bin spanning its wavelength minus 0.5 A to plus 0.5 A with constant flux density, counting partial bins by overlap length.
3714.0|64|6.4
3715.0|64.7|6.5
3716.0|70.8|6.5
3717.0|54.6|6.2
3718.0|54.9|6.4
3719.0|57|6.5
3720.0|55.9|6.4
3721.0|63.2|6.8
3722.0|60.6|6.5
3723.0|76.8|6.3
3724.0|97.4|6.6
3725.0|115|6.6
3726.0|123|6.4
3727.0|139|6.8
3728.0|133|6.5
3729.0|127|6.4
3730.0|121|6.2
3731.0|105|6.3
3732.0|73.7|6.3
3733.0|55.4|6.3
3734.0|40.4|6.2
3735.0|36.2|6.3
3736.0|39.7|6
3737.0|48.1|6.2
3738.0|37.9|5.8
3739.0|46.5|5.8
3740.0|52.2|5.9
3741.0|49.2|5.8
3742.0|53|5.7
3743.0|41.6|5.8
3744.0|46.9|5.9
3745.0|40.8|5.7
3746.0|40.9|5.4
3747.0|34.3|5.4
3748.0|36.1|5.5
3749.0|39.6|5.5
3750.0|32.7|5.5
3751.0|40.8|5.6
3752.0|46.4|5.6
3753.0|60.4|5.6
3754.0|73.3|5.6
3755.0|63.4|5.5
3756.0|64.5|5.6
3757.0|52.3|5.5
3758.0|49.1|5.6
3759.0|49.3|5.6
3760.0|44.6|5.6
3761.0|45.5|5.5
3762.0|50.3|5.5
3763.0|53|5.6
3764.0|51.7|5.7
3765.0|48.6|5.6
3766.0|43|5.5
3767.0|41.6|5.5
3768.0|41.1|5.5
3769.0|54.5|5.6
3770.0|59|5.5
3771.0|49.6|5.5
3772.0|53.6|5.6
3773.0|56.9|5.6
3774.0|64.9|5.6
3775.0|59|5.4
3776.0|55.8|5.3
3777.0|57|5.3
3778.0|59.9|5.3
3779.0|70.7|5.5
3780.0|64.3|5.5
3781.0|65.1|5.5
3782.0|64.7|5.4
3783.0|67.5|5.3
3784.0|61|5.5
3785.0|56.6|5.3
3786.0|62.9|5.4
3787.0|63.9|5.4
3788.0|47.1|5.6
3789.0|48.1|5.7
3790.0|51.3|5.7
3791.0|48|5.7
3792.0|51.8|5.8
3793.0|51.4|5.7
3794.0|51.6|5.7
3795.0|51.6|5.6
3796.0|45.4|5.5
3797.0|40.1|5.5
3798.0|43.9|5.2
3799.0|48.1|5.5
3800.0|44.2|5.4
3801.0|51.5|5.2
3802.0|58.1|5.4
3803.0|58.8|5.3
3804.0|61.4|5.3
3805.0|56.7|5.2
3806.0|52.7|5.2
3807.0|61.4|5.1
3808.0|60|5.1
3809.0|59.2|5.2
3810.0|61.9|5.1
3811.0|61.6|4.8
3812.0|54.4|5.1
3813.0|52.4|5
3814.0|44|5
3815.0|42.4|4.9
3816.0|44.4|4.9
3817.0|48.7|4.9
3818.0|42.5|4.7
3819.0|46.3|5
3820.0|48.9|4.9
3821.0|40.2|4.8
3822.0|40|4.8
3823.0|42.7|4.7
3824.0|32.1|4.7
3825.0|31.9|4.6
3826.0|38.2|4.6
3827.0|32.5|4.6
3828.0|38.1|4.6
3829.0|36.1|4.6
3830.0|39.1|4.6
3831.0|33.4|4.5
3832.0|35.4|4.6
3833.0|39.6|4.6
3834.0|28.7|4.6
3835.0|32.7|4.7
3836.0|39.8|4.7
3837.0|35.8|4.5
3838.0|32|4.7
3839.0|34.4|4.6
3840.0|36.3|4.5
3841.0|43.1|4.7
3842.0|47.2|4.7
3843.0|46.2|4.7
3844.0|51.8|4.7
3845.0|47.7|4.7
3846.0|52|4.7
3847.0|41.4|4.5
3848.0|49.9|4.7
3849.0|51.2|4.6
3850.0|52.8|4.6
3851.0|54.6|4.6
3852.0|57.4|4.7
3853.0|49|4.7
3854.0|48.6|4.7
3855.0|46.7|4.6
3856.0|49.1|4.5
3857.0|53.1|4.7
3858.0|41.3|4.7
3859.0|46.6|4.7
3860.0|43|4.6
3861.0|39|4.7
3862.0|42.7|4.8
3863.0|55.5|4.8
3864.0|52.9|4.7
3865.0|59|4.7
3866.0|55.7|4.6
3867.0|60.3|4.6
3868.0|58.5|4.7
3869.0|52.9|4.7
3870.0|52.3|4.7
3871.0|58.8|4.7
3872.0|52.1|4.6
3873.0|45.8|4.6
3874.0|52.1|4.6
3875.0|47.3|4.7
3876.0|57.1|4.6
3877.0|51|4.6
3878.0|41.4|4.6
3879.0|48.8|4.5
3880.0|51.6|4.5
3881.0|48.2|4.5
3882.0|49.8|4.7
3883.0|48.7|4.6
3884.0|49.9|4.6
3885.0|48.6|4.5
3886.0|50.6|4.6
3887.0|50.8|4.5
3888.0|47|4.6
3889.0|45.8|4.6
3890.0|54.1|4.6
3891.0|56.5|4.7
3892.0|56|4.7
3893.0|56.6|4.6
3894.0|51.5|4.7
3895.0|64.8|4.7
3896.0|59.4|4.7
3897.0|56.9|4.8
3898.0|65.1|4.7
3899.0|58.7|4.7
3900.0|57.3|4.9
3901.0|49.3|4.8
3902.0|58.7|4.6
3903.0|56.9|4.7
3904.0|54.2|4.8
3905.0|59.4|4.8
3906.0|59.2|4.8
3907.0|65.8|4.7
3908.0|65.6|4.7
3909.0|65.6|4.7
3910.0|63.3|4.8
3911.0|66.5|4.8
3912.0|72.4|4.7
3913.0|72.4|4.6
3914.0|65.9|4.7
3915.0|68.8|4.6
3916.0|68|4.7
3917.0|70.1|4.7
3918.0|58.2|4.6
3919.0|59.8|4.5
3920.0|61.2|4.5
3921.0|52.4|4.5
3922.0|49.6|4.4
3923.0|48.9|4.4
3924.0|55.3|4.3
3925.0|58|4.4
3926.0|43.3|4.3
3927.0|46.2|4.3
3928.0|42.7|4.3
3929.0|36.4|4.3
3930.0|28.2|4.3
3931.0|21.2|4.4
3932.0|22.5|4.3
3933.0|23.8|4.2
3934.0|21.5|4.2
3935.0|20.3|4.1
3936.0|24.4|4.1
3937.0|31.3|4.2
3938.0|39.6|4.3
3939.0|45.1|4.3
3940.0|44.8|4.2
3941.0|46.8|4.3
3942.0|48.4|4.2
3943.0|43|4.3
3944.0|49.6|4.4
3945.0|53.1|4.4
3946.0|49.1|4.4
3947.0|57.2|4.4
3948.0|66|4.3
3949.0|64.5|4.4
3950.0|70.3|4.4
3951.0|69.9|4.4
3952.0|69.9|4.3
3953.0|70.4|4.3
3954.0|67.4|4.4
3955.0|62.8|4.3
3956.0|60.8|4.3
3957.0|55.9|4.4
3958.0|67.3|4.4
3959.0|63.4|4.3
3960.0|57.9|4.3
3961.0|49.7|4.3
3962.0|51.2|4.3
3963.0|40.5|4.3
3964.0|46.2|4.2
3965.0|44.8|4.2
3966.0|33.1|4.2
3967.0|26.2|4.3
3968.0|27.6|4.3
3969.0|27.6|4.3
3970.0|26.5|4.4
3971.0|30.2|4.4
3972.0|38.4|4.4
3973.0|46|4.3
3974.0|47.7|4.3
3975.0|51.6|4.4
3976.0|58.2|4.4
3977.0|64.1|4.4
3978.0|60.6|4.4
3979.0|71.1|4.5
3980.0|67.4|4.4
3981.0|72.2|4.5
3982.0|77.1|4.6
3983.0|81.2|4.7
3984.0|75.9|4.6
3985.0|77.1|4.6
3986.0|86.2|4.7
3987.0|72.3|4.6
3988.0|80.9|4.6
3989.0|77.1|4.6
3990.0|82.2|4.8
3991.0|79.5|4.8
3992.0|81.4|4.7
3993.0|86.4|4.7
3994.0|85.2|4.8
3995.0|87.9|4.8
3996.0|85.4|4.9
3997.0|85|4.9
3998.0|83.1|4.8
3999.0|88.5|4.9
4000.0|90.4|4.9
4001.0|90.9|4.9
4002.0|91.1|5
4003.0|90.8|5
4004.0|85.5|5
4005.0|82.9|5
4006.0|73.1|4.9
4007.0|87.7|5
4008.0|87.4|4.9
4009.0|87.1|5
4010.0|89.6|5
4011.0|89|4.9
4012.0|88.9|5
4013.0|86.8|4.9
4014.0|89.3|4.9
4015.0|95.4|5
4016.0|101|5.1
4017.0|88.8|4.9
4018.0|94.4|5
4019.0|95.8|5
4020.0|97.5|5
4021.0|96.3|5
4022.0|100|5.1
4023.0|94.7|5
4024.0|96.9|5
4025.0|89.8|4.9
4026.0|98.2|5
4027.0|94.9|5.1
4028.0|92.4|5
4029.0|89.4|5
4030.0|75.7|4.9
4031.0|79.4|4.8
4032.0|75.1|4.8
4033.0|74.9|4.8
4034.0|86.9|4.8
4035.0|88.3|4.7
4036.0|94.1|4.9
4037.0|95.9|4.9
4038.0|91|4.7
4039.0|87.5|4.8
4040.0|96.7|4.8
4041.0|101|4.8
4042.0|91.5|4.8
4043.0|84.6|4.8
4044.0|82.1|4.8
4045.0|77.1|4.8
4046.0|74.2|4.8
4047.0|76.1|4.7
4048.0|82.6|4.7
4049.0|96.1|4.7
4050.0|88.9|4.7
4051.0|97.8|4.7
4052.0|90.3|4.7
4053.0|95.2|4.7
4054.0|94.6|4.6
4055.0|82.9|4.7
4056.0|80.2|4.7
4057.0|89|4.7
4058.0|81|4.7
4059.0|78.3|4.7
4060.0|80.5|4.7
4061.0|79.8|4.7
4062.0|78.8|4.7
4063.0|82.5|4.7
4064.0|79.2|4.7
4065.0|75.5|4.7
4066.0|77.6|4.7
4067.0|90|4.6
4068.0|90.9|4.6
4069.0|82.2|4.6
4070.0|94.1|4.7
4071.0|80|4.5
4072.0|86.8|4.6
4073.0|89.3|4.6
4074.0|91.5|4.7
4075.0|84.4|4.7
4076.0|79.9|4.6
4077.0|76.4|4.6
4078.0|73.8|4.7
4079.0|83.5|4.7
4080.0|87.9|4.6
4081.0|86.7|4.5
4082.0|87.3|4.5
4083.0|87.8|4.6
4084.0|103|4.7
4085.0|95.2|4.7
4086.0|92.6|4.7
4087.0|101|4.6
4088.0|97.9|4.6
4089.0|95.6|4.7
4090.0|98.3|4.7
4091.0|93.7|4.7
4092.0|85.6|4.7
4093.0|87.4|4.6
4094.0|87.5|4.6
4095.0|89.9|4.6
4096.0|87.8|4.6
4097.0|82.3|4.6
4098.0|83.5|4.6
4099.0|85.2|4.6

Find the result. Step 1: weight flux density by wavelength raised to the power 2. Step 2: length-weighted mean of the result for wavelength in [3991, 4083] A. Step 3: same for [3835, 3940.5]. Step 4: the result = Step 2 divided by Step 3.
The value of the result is 1.87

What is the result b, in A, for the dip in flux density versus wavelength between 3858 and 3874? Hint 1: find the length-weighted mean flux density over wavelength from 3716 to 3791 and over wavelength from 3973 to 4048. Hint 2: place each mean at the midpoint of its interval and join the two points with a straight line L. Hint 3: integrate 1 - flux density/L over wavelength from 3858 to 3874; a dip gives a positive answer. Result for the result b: 4.3 A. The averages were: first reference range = 60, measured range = 51.4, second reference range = 84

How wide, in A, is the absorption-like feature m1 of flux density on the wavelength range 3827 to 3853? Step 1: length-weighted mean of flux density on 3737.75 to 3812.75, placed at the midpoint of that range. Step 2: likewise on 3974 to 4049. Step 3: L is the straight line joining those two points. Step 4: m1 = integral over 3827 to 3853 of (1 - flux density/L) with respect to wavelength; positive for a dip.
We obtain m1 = 8.1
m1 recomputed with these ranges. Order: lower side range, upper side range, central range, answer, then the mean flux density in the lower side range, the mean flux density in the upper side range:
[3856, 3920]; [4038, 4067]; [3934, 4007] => 9.5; 55.5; 85.2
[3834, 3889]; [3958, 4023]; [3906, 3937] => 4.5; 48.2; 72.9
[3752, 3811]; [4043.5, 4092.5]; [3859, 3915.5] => 9.7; 54.9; 86.4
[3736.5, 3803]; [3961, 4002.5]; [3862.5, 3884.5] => 2.2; 51.5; 65.1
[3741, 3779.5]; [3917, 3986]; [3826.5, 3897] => 4.0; 50.7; 50.7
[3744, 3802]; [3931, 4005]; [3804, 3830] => 3.3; 52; 59.7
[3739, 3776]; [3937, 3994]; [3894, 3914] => -2.1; 49.6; 58.2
